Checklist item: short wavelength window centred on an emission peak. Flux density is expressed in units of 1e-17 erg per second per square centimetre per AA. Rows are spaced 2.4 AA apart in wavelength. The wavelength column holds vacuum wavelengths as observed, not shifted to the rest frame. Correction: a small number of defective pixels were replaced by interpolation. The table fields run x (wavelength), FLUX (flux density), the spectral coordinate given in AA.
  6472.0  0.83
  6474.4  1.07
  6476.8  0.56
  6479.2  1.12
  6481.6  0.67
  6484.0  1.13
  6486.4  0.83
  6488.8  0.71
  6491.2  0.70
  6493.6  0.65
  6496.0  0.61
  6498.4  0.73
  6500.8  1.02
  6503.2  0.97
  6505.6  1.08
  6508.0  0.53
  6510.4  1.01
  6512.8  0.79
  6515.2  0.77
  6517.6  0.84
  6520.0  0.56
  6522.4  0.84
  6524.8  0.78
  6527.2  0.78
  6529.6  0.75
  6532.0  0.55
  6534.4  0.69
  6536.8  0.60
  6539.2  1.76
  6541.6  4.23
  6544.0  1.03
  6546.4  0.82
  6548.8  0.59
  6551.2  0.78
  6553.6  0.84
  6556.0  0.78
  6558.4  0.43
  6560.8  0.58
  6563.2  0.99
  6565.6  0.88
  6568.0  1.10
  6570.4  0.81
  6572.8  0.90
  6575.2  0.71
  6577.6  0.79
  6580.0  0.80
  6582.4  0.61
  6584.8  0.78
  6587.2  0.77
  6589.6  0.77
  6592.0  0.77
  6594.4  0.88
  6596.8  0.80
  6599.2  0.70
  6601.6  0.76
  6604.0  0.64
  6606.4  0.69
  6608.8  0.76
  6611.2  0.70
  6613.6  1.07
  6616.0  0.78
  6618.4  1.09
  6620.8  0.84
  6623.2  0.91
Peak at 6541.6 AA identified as H-beta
